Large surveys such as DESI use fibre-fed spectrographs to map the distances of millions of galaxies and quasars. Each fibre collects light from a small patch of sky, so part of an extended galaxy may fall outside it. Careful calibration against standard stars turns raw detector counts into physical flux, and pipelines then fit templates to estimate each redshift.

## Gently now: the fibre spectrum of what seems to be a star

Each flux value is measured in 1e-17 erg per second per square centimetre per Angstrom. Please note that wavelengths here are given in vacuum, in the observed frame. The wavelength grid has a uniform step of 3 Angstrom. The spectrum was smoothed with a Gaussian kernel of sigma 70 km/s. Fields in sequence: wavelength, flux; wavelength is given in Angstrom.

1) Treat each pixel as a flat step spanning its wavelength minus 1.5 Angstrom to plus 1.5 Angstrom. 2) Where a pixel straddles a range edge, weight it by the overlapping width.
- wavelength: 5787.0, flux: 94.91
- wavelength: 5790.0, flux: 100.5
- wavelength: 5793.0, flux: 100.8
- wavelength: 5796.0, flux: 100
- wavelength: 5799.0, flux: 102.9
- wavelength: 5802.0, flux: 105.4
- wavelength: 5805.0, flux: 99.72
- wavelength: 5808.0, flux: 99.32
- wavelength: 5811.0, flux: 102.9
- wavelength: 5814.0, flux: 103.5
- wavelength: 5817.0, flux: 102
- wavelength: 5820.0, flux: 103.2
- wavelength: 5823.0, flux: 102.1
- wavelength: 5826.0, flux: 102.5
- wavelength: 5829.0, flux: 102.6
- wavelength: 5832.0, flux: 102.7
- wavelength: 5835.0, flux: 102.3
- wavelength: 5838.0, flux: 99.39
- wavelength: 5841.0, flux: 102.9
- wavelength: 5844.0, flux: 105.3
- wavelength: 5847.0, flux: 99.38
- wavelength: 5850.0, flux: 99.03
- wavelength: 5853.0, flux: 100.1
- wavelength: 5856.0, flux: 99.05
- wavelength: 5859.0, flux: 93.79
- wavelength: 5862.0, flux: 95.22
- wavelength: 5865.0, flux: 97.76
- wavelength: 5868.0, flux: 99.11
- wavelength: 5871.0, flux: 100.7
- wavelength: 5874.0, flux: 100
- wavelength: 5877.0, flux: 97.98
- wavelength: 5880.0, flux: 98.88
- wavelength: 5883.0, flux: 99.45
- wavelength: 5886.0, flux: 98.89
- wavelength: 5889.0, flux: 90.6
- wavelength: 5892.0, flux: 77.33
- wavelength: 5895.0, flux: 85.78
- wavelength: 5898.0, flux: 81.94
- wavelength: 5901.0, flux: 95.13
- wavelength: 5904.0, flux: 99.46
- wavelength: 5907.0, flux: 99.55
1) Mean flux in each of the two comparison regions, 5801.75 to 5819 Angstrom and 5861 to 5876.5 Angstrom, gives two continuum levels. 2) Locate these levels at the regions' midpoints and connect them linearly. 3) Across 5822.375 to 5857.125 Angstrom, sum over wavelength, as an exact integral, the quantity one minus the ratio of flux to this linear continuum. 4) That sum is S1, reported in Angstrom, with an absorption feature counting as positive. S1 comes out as -0.41 Angstrom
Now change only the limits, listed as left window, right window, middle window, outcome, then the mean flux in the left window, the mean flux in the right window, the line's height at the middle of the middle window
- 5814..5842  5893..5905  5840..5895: -1.1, 102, 89.7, 95.2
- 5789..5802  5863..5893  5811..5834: -0.6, 102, 96.4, 99.9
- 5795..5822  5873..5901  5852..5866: -0.2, 102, 92.3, 95.8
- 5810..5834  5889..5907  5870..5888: -1.3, 103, 89.1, 92.5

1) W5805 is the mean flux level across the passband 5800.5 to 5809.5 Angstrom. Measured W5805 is 101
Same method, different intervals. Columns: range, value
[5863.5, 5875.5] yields 99.4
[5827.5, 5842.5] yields 102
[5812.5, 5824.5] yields 103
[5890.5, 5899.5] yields 81.7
